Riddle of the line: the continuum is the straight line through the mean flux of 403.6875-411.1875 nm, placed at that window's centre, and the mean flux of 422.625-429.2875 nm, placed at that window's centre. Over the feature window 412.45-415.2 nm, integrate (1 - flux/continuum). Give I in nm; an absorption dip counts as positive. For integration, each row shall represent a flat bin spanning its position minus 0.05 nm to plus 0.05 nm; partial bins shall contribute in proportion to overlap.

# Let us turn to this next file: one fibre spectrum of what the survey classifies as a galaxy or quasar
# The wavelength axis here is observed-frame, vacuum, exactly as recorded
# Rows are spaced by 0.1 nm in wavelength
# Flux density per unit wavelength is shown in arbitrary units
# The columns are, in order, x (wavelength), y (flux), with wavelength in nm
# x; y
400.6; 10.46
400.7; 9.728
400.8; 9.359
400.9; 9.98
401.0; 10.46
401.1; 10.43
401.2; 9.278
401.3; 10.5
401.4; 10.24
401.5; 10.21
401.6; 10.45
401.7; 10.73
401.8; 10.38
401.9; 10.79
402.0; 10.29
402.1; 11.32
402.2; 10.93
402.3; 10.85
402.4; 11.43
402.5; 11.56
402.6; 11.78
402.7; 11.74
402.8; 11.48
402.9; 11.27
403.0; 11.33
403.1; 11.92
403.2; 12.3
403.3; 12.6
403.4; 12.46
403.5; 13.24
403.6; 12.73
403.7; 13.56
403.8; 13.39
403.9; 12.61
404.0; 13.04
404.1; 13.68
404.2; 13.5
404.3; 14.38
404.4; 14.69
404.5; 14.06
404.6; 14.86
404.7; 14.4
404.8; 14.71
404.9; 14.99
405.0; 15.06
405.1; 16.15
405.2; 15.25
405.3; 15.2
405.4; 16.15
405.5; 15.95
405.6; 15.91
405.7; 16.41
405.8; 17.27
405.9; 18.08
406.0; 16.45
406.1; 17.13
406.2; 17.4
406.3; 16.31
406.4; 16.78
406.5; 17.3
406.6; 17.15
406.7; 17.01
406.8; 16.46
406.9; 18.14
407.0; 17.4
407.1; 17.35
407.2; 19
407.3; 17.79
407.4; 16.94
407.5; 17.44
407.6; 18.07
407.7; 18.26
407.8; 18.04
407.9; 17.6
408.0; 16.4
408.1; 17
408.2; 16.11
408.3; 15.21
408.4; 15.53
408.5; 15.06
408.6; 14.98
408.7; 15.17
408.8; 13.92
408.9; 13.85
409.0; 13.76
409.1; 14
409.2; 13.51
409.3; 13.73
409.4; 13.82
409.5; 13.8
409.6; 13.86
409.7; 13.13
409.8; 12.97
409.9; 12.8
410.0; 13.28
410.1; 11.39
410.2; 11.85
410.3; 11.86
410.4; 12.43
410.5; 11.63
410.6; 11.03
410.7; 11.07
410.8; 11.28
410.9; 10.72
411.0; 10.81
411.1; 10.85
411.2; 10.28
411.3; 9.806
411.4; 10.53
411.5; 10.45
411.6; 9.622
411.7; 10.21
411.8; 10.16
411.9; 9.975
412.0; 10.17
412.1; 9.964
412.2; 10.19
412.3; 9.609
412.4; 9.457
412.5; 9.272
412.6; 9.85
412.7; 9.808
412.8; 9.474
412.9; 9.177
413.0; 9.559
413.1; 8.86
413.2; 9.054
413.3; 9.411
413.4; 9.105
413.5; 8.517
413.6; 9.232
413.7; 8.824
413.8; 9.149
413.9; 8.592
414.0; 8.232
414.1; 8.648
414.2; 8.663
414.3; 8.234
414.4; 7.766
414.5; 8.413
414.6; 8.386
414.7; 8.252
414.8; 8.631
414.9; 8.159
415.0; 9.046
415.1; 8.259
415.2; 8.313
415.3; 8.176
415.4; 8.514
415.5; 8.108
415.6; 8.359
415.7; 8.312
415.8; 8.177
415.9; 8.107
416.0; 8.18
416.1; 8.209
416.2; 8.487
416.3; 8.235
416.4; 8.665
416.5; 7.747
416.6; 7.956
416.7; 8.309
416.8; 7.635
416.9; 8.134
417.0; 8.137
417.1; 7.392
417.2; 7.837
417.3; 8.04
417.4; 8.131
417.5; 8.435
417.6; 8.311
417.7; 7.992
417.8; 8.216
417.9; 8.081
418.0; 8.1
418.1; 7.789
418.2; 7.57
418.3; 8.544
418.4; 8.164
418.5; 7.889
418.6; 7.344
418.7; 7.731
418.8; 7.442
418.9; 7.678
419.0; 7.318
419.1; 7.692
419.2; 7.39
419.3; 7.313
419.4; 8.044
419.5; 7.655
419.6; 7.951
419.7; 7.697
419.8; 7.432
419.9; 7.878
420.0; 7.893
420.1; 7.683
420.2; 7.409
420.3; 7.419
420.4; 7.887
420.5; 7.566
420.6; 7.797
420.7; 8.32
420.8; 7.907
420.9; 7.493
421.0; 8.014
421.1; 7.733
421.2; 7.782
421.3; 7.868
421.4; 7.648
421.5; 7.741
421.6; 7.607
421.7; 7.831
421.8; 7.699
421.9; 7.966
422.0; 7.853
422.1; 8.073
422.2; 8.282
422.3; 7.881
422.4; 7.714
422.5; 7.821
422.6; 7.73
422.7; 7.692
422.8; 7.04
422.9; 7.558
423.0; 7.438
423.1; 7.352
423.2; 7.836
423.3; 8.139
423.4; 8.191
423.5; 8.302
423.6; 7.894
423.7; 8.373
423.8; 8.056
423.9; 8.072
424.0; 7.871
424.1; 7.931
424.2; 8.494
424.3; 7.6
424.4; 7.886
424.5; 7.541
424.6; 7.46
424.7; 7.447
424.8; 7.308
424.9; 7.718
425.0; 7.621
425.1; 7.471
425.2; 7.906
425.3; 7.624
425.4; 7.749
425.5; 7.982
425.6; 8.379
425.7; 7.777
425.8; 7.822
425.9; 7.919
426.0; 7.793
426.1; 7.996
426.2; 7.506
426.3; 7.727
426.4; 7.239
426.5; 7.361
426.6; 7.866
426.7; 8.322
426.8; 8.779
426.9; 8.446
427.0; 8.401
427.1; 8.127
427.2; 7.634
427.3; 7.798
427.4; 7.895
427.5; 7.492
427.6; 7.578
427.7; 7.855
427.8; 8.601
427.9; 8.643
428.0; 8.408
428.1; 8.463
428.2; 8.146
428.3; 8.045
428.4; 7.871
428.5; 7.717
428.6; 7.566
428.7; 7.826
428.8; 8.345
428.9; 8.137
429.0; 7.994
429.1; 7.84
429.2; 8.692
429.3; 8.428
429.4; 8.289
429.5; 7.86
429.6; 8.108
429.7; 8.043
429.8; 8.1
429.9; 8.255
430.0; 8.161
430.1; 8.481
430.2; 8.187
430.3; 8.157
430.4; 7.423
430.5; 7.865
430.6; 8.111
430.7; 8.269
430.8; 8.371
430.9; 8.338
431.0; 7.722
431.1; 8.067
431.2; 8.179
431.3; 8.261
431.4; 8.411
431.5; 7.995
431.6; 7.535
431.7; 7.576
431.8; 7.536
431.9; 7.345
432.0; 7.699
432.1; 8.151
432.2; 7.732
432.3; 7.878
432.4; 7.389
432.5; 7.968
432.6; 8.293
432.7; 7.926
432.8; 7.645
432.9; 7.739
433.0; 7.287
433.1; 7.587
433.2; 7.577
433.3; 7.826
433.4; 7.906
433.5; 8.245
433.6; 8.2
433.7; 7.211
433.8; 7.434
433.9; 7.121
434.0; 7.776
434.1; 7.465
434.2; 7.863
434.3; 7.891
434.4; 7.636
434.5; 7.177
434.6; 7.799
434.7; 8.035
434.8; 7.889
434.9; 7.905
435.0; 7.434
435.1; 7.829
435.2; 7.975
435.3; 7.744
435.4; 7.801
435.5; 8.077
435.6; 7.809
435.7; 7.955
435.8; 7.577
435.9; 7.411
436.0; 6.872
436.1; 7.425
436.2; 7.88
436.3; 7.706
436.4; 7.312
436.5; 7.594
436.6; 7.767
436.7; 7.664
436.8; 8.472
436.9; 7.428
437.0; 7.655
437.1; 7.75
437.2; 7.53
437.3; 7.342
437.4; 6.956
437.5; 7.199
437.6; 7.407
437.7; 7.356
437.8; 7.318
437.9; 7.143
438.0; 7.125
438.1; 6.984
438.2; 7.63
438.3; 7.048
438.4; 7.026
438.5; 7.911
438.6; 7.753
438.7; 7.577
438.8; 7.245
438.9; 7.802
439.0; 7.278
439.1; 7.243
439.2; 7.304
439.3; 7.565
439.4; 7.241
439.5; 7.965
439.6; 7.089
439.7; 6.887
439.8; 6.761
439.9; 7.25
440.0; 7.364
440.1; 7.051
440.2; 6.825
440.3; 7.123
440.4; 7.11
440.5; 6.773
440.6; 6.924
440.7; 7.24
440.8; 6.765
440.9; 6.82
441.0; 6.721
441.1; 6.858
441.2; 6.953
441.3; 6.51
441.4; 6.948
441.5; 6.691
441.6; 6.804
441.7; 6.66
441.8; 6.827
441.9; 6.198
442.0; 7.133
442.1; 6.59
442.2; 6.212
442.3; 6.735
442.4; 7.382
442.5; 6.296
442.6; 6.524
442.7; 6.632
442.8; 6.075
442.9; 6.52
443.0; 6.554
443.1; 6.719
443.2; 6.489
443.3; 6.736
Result 0.81 nm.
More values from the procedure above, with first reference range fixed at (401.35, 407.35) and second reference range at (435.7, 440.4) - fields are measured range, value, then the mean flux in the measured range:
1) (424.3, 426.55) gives 0.50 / 7.69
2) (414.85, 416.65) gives 0.54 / 8.28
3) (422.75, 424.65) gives 0.45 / 7.84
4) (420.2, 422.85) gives 0.72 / 7.78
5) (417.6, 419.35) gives 0.54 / 7.79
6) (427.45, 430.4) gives 0.35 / 8.1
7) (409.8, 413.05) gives 0.54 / 10.6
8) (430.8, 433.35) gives 0.22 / 7.84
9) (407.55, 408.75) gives -0.28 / 16.5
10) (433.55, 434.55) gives 0.07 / 7.58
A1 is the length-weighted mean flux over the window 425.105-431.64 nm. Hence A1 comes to 8.03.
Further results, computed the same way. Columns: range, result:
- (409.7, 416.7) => 9.53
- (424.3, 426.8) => 7.74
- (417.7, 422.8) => 7.78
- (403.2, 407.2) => 15.4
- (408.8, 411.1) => 12.6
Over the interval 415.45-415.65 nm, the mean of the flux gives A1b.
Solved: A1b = 8.23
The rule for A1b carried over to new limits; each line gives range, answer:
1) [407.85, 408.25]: 16.8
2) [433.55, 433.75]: 7.71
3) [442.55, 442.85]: 6.41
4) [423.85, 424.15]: 7.96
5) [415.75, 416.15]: 8.17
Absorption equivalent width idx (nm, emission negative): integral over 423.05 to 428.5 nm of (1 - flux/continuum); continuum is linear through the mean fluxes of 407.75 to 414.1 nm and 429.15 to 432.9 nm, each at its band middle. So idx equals 0.63 nm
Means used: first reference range 11.7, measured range 7.92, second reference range 8.01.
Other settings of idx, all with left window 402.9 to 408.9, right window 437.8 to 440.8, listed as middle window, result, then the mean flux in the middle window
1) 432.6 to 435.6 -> 0.277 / 7.74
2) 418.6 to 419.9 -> 0.489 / 7.61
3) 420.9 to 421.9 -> 0.334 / 7.77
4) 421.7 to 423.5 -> 0.566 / 7.8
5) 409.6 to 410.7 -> 0.167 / 12.3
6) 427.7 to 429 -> 0.238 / 8.13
